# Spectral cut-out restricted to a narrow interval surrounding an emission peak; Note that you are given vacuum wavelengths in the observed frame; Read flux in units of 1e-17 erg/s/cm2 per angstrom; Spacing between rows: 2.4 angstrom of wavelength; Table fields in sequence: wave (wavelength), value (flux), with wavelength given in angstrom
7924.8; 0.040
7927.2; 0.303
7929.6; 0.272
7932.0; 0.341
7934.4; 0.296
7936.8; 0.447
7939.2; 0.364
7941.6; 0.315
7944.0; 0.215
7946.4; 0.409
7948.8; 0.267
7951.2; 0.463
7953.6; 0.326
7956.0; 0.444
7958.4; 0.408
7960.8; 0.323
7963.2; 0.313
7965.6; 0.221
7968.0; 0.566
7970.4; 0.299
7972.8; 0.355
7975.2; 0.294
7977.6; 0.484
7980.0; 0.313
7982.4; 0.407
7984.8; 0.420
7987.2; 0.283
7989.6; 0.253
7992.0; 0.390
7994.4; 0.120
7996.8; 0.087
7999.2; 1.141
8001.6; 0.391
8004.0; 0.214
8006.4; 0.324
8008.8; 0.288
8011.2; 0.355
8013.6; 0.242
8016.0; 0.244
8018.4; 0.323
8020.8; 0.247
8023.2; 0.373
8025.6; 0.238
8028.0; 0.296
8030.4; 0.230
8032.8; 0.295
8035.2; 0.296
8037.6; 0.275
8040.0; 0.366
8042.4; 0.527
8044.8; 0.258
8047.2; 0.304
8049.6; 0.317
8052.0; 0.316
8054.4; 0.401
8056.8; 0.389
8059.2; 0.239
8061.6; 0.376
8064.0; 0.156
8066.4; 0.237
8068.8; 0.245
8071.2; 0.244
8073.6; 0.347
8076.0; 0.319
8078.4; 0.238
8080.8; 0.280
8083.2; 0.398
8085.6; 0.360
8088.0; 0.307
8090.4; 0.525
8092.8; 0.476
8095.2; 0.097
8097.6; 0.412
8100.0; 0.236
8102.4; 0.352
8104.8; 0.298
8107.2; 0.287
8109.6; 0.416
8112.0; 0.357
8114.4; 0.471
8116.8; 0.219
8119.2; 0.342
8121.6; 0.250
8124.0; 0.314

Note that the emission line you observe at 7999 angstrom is H-gamma 4340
